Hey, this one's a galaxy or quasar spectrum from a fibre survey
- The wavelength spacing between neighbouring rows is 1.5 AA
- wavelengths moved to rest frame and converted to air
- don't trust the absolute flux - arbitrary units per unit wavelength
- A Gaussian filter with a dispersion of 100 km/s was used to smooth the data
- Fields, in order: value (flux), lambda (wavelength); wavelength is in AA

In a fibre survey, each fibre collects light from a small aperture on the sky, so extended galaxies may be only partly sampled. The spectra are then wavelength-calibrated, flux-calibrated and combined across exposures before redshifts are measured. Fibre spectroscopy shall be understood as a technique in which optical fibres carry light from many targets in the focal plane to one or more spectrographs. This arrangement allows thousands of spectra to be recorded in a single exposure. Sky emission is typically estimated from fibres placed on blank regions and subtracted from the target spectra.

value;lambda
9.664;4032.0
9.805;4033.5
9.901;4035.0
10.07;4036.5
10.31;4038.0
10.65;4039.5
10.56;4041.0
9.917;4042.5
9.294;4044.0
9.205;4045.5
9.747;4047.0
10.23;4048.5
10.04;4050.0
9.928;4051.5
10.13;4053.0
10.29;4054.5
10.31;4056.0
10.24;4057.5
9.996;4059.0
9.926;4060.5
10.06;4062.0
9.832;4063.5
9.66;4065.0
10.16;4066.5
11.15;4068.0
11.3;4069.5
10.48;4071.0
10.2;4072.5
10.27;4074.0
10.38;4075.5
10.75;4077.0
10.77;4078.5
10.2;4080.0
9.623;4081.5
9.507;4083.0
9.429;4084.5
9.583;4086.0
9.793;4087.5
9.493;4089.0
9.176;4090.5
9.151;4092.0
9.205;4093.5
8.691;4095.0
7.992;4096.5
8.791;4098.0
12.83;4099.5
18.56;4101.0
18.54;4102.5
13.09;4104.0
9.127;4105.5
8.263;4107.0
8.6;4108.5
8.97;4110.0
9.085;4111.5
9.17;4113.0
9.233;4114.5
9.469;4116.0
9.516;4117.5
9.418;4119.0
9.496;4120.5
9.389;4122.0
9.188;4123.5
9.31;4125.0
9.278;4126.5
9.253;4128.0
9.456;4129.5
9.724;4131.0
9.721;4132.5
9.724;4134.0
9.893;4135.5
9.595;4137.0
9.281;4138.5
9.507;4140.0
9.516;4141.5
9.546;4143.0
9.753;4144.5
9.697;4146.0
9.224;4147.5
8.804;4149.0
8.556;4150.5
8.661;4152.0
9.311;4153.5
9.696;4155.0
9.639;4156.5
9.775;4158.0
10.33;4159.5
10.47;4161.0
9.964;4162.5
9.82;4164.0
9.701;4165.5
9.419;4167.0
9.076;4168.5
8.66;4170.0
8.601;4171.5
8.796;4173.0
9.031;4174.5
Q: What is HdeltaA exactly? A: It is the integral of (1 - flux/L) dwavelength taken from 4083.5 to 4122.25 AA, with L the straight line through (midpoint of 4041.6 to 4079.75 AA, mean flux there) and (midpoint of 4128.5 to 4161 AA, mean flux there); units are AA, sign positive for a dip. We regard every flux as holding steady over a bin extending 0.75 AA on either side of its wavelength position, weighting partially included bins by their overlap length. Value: -1.3 AA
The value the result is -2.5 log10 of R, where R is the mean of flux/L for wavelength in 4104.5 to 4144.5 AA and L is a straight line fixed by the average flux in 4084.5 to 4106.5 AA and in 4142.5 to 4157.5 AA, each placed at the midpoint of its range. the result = 0.07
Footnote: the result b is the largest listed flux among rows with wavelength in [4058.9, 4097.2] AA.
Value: 11.3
